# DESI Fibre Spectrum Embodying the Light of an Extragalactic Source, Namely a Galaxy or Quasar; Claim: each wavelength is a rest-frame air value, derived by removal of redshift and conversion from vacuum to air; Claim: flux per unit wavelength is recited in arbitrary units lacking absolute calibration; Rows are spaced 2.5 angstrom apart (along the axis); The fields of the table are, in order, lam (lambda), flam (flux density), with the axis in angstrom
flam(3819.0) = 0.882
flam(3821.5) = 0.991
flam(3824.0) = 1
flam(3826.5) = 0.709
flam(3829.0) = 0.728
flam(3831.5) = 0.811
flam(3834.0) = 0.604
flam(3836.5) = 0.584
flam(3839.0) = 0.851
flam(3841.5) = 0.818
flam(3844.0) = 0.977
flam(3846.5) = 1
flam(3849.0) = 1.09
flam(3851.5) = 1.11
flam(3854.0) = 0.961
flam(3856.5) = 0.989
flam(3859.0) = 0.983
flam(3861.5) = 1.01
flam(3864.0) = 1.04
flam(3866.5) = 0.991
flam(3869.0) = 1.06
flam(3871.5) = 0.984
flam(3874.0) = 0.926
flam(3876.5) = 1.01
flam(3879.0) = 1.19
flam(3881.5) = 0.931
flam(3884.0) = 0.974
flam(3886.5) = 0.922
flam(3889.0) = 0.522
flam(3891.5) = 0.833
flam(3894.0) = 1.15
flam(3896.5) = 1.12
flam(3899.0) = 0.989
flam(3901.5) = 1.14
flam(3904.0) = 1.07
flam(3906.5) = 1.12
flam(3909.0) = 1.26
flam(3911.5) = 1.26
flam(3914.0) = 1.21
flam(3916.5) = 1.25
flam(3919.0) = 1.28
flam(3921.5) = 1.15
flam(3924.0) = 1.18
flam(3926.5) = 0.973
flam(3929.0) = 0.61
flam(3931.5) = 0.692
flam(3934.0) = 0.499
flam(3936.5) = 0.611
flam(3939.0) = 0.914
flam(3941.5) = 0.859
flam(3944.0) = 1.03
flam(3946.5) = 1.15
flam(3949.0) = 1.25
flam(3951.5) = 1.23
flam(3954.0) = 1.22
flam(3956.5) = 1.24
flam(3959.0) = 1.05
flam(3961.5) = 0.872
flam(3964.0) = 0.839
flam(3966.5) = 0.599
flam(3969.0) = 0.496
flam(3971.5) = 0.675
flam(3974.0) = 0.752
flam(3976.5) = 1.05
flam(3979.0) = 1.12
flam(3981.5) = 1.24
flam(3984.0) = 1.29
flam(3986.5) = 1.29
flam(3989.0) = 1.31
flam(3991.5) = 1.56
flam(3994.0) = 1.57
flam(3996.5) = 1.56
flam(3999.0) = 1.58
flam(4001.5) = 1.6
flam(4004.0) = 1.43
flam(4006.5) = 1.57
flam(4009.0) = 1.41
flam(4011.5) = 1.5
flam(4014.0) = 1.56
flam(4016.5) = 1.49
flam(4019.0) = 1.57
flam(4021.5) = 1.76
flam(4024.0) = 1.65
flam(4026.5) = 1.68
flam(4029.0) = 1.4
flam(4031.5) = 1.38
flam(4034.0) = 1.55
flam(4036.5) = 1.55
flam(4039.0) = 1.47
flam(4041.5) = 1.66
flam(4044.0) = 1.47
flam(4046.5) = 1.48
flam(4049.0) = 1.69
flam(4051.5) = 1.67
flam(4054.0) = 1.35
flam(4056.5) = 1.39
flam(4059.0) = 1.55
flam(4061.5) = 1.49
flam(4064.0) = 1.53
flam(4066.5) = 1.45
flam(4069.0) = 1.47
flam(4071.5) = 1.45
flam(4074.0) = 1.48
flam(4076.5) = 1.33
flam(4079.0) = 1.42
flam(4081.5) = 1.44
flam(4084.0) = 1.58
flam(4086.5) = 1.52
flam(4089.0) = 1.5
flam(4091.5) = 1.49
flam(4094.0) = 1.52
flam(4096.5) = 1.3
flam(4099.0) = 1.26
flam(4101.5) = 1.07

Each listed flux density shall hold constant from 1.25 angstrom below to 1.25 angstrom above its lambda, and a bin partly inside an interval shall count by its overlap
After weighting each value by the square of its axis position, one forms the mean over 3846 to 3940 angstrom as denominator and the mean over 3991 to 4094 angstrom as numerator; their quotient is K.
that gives 1.6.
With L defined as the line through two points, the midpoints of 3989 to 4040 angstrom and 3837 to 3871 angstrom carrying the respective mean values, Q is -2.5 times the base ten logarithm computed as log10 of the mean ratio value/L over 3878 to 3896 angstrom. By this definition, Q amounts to 0.170 mag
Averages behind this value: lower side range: 0.982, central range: 0.936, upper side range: 1.54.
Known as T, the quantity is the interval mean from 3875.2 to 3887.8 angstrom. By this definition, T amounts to 1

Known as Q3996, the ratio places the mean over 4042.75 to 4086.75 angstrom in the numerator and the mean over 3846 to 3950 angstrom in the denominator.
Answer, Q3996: 1.48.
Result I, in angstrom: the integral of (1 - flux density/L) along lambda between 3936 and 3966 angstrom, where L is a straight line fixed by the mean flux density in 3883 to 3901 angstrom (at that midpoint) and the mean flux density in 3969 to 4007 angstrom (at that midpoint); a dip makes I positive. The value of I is 3.2 angstrom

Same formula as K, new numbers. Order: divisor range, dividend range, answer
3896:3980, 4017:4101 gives 1.60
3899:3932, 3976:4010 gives 1.33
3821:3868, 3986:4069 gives 1.84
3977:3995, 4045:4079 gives 1.16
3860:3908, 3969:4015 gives 1.39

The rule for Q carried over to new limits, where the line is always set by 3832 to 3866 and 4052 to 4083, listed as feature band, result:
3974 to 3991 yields 0.045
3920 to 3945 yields 0.298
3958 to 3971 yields 0.496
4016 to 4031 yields -0.179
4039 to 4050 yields -0.120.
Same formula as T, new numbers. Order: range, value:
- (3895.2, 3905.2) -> 1.08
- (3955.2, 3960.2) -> 1.15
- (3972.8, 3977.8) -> 0.905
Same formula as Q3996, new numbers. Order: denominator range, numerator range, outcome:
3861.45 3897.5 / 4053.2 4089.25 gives 1.50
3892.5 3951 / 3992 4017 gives 1.48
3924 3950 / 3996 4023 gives 1.78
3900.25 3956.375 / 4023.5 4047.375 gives 1.46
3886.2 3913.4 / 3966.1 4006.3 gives 1.17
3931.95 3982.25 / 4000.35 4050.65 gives 1.66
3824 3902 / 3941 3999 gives 1.19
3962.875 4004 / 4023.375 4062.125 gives 1.31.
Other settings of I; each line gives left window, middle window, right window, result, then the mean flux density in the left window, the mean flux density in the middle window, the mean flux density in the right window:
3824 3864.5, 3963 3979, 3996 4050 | 7.00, 0.892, 0.764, 1.55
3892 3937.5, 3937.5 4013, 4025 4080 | 4.17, 1.03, 1.17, 1.5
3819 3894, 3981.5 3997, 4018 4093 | -1.07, 0.92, 1.41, 1.51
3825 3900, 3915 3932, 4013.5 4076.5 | 1.32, 0.929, 1.04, 1.52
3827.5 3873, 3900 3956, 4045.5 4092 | 3.66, 0.921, 1.05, 1.49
